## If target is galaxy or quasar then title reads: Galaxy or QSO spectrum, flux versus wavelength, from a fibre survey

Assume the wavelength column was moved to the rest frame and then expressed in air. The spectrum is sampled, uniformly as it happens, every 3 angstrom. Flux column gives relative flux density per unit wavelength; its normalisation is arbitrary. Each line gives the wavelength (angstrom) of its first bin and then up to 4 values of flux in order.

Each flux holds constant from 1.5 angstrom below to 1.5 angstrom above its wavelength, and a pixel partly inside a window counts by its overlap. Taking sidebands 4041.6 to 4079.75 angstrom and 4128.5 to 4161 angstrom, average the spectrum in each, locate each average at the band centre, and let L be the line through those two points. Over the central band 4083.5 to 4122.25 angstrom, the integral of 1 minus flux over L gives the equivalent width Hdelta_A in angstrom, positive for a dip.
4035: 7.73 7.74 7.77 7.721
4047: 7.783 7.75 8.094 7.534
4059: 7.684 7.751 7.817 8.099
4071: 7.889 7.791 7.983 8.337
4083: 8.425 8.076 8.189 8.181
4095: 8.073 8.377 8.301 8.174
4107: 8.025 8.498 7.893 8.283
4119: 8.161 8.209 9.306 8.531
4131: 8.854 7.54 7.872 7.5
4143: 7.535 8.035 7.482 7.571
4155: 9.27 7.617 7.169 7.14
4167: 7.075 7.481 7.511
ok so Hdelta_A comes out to -1.6 angstrom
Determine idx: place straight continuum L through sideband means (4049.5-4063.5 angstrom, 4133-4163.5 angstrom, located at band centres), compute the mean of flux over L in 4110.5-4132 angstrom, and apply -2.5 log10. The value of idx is -0.09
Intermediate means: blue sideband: 7.76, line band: 8.45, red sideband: 7.74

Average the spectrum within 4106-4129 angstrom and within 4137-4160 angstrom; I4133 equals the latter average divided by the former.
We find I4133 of 0.94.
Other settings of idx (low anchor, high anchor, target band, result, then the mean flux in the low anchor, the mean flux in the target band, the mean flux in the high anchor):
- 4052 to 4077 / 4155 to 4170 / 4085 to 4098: -0.06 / 7.84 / 8.16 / 7.48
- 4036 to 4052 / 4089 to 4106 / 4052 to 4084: 0.00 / 7.76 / 7.94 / 8.21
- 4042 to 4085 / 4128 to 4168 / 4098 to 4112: -0.05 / 7.9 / 8.25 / 7.78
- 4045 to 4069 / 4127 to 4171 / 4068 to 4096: -0.04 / 7.81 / 8.11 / 7.77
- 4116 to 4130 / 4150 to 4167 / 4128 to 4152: 0.04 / 8.53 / 7.86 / 7.69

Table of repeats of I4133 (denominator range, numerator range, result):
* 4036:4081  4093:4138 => 1.06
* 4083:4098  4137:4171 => 0.93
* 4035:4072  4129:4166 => 1.00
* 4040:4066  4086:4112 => 1.06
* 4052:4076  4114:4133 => 1.09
